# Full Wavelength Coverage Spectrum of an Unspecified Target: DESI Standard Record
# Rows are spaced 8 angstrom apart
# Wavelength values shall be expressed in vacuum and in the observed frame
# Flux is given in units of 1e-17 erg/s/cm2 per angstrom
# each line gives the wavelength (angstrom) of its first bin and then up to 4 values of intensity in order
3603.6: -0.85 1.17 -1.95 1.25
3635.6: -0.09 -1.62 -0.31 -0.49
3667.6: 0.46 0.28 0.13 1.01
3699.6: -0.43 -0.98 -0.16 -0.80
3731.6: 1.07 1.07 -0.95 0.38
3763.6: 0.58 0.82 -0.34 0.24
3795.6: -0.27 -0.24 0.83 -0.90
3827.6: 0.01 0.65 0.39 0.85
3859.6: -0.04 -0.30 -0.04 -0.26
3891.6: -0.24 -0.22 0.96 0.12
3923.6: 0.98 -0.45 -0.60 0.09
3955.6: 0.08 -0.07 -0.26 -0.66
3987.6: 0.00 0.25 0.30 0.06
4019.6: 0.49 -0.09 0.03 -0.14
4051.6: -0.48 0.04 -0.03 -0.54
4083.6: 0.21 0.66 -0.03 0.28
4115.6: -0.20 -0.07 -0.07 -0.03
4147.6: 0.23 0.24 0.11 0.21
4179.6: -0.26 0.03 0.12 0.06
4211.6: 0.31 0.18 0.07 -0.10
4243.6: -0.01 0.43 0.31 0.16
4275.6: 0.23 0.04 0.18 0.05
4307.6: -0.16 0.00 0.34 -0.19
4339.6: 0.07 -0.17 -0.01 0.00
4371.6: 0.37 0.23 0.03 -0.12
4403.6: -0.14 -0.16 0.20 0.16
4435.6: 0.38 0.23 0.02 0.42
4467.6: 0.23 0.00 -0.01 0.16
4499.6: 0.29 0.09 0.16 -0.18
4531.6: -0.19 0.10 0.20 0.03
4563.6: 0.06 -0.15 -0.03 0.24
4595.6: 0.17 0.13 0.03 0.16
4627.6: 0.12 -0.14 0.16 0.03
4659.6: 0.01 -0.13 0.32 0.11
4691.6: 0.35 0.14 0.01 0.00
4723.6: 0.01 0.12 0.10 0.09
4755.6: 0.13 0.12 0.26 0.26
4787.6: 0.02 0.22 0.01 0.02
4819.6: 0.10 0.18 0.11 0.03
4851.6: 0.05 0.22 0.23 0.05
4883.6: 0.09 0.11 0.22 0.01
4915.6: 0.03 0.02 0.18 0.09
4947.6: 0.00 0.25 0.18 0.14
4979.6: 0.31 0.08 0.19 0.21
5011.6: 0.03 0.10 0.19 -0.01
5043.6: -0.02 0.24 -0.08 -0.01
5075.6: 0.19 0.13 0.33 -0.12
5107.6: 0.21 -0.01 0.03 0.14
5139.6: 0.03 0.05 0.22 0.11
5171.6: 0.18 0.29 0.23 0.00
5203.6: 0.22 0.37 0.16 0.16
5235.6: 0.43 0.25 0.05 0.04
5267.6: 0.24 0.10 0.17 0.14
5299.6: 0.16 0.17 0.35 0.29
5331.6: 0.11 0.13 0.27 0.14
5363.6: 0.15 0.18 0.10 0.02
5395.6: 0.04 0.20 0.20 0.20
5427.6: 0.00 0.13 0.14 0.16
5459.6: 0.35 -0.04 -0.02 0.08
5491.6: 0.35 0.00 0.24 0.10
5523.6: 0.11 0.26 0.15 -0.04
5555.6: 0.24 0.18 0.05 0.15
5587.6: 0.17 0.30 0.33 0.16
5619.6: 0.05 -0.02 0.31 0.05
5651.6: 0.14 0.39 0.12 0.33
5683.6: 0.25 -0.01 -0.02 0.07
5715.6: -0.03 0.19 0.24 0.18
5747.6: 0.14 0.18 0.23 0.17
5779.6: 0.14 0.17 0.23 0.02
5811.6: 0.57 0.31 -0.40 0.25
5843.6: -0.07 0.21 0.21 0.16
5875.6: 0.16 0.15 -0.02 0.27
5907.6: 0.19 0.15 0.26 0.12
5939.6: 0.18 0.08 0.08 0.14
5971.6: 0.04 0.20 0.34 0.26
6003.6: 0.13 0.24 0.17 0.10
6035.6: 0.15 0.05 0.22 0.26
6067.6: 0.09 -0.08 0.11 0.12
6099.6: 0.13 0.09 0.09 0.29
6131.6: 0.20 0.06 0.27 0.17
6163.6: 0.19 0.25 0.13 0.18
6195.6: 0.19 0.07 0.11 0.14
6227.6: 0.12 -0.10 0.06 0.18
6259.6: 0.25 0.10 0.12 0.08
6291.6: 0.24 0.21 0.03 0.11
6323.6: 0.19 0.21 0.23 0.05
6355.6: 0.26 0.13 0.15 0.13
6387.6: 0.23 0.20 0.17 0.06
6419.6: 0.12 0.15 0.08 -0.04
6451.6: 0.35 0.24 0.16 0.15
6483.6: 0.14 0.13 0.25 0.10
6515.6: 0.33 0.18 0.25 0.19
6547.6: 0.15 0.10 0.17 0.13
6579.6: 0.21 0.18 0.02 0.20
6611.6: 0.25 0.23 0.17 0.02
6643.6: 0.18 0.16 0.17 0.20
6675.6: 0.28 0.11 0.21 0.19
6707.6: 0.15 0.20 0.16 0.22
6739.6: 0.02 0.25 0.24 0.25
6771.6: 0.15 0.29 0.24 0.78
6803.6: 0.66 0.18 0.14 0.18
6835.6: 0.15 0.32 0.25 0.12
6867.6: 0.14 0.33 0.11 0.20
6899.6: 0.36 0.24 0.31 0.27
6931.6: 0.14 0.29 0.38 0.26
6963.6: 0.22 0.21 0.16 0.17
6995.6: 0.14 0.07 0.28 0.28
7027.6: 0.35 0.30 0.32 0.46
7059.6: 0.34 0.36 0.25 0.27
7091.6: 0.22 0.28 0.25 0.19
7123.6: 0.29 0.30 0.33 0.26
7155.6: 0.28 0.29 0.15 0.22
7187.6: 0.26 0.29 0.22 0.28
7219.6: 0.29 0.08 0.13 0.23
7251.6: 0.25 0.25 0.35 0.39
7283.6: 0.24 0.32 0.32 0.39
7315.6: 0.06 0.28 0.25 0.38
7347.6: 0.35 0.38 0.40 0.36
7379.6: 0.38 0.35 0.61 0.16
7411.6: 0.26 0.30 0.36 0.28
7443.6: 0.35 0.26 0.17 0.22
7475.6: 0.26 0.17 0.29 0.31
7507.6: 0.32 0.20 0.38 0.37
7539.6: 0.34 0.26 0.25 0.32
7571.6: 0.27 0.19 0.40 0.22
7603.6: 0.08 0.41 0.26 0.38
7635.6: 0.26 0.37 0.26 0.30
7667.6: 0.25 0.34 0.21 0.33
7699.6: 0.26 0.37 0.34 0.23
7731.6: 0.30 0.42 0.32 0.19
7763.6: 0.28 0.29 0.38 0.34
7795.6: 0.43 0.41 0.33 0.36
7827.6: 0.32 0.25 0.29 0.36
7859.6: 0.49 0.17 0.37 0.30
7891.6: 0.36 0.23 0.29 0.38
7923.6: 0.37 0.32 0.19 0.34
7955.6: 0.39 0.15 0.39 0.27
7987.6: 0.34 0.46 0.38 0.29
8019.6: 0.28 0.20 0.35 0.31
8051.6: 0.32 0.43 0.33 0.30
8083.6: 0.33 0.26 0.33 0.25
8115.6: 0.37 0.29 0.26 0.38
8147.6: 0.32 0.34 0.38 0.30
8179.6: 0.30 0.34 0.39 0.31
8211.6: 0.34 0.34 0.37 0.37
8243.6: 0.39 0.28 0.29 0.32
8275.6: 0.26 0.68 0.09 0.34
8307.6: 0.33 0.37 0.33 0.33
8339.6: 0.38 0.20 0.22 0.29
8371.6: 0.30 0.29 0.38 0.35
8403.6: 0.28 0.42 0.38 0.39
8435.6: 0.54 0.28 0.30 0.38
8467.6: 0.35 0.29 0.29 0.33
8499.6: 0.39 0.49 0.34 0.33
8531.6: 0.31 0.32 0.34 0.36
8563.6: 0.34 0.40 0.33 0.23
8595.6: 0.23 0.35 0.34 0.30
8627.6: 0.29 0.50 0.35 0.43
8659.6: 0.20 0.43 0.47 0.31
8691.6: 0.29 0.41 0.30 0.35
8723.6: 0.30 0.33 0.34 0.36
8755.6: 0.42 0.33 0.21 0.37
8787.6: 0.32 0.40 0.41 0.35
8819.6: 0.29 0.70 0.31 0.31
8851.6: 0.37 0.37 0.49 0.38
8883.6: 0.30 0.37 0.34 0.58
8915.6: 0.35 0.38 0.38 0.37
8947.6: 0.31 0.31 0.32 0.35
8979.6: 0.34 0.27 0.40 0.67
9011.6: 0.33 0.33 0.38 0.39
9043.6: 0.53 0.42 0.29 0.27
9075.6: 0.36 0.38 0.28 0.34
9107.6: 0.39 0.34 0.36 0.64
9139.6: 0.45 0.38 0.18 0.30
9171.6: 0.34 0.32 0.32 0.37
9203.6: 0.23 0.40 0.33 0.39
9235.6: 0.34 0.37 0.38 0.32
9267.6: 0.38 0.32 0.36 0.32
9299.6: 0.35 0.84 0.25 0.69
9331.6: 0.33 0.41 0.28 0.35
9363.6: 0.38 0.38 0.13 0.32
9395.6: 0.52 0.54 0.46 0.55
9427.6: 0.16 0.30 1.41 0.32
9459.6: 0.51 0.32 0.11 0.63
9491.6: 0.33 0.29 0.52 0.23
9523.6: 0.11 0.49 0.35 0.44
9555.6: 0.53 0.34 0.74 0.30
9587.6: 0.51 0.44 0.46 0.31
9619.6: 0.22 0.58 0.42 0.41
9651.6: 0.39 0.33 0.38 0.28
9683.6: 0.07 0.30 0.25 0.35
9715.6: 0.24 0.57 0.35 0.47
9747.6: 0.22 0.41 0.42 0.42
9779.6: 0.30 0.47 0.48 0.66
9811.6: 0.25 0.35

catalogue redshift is 0.82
